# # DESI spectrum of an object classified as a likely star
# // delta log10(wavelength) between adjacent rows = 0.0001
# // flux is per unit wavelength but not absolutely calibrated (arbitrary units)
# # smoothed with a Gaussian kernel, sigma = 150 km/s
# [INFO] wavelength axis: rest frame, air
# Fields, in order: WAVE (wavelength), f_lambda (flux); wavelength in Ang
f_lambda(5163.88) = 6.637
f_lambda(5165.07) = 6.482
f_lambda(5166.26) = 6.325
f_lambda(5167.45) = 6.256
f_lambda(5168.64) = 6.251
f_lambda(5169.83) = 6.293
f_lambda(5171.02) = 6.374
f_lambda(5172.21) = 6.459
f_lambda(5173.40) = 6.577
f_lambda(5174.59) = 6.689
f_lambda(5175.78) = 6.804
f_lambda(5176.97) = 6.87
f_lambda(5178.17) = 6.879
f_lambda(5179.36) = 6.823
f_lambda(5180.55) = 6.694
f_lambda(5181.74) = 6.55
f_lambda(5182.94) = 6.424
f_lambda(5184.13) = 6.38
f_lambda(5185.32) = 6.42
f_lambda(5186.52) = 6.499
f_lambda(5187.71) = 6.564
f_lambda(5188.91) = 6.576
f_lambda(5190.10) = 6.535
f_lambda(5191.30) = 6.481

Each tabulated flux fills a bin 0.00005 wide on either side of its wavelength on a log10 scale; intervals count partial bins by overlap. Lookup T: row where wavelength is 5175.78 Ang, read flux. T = 6.804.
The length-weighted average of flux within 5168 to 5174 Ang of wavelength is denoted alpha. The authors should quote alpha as 6.39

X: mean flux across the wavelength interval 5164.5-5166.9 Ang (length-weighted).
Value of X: 6.4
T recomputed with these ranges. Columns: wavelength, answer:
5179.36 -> 6.823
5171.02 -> 6.374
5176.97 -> 6.87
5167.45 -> 6.256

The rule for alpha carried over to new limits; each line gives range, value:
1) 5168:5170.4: 6.27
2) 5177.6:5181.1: 6.81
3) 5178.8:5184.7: 6.58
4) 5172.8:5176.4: 6.7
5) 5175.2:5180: 6.84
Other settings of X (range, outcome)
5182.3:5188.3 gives 6.46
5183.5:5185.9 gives 6.42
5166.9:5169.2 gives 6.25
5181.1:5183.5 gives 6.48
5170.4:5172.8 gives 6.42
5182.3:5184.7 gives 6.4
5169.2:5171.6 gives 6.33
